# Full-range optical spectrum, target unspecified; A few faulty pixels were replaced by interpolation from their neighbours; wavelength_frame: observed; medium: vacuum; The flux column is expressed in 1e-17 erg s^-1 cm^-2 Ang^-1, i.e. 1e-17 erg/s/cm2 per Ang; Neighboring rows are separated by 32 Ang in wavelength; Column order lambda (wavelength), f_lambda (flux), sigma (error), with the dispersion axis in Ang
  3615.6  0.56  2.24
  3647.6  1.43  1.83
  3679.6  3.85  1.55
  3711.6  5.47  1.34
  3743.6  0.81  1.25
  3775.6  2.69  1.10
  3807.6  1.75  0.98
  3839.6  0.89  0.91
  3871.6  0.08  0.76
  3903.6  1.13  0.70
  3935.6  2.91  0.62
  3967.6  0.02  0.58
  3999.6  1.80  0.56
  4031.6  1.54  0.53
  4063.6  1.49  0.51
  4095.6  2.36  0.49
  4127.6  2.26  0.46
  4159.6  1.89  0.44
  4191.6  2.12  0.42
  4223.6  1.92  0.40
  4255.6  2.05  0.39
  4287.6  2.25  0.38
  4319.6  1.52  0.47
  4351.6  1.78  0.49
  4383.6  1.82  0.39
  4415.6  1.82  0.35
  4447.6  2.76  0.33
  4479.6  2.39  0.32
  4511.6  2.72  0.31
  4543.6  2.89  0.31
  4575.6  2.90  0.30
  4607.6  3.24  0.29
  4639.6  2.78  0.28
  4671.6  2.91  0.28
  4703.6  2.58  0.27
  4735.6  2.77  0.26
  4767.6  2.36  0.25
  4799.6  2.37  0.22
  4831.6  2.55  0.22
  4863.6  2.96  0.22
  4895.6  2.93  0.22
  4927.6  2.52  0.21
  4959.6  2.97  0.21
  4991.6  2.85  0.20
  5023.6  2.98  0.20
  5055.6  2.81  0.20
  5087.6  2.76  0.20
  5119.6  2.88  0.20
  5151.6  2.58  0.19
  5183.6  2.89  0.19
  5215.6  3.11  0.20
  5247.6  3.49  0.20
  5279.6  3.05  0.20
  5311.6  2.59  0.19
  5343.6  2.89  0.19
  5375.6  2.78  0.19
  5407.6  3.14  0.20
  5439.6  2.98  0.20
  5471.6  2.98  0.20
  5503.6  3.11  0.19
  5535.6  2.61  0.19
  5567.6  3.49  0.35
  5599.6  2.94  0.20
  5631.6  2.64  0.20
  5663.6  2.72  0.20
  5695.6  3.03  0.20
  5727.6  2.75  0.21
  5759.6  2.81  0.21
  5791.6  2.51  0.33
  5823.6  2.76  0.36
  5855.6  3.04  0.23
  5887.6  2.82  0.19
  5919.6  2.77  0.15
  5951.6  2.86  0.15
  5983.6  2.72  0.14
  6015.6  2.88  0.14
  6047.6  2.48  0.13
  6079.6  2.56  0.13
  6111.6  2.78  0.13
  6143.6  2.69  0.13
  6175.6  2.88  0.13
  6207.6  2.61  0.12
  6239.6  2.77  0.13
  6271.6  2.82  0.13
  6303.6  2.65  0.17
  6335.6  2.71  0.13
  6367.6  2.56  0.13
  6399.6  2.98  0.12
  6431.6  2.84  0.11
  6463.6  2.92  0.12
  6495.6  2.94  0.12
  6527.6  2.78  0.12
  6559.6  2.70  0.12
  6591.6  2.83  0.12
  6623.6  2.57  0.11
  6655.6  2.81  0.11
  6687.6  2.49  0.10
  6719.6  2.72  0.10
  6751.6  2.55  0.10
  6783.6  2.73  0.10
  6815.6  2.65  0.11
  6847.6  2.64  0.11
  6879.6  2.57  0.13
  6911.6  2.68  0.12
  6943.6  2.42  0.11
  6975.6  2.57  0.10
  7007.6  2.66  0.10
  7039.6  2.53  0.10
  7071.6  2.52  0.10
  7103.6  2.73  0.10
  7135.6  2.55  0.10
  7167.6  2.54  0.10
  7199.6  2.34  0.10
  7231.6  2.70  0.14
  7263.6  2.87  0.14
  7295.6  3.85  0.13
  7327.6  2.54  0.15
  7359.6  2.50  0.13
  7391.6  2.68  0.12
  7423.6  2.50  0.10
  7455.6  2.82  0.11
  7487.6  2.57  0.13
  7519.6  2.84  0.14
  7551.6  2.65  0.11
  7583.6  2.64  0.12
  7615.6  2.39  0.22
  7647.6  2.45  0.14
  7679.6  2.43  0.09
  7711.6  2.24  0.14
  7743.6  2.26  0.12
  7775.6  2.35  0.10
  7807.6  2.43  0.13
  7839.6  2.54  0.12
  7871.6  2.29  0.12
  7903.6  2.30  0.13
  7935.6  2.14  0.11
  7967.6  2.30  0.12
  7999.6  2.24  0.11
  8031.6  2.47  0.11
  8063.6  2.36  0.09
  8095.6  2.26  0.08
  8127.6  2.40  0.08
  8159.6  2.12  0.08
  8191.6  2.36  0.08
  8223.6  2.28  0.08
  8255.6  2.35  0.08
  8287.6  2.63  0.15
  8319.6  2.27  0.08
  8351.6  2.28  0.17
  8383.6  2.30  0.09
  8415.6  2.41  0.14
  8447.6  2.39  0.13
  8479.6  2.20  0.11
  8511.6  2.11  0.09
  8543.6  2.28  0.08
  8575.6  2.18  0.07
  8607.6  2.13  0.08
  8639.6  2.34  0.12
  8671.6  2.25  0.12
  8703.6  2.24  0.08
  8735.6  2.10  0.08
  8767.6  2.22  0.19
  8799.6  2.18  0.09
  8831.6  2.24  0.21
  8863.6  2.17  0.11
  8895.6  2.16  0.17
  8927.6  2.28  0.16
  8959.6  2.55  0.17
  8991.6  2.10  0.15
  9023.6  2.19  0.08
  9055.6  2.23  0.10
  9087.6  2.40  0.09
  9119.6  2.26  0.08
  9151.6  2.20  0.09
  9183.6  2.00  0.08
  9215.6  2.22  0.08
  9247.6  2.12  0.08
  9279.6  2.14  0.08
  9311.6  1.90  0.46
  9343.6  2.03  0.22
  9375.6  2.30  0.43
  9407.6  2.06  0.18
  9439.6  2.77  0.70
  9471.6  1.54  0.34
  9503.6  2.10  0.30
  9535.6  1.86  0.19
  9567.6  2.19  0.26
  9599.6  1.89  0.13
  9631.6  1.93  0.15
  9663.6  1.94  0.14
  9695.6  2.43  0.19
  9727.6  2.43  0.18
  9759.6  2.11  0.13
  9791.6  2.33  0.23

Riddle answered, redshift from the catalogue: 0.110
